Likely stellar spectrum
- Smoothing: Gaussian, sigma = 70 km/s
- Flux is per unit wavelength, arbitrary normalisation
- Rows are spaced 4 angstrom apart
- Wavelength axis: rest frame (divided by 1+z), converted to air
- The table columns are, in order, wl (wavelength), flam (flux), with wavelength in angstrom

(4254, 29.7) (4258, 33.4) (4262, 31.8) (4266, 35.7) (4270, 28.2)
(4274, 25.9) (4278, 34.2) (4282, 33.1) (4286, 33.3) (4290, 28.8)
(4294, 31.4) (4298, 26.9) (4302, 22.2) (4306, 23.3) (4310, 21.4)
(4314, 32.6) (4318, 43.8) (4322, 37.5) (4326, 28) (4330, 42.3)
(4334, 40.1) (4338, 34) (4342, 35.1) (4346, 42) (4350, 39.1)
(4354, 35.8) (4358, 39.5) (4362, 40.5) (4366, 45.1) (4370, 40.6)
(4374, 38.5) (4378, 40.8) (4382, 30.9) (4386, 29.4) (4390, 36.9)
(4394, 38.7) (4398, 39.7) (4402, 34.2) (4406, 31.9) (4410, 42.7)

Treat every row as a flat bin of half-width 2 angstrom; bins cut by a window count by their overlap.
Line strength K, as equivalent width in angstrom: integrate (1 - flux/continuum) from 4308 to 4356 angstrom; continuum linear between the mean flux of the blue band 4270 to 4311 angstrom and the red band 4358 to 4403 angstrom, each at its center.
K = -4.76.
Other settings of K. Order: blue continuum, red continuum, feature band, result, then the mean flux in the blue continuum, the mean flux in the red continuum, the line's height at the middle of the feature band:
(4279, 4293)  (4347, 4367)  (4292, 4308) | 3.56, 31.9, 39.8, 33.5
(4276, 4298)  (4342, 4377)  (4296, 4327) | 4.55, 31.7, 39.9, 34.4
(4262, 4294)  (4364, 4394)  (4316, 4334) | -2.06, 31.4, 37.5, 34.2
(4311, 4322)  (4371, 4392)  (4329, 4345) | -0.72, 36.5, 35.6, 36.2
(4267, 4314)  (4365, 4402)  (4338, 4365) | -3.30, 28.4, 37.5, 34.3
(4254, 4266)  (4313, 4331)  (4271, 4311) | 7.38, 32.6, 36.8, 34.7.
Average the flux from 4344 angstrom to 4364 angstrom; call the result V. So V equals 39.4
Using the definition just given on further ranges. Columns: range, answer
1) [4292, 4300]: 29.1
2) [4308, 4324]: 33.8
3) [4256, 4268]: 33.6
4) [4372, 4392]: 35.3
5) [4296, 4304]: 24.5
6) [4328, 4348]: 38.7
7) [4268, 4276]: 27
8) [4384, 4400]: 36.2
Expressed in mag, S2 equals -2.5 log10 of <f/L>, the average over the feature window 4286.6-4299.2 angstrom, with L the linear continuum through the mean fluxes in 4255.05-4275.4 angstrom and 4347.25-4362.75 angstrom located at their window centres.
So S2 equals 0.13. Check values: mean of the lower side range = 31.1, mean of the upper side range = 38.7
